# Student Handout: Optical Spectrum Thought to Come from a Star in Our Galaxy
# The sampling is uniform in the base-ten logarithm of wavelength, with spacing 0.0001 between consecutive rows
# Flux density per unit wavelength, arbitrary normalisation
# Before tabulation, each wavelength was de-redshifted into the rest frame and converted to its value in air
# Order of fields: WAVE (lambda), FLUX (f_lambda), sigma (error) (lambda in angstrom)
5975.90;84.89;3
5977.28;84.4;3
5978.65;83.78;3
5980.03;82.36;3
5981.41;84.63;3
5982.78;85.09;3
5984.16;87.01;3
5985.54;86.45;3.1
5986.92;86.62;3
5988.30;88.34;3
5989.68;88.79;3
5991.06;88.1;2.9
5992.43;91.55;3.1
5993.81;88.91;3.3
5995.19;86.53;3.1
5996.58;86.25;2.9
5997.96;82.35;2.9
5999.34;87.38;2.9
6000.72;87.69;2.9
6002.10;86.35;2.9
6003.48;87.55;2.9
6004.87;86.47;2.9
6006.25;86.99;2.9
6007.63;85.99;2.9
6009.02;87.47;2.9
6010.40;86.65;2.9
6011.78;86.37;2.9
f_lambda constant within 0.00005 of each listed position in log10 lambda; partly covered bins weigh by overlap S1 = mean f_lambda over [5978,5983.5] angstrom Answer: 84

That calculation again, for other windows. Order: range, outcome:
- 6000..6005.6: 87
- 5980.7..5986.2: 85.8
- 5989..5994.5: 89.5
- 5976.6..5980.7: 83.6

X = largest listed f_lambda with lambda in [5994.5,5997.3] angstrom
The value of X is 86.53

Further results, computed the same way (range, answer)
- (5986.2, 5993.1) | 91.55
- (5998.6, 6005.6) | 87.69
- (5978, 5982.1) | 84.63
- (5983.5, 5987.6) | 87.01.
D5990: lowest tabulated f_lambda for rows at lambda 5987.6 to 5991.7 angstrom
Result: 88.1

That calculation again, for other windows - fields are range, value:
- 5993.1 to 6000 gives 82.35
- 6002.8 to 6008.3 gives 85.99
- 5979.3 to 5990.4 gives 82.36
